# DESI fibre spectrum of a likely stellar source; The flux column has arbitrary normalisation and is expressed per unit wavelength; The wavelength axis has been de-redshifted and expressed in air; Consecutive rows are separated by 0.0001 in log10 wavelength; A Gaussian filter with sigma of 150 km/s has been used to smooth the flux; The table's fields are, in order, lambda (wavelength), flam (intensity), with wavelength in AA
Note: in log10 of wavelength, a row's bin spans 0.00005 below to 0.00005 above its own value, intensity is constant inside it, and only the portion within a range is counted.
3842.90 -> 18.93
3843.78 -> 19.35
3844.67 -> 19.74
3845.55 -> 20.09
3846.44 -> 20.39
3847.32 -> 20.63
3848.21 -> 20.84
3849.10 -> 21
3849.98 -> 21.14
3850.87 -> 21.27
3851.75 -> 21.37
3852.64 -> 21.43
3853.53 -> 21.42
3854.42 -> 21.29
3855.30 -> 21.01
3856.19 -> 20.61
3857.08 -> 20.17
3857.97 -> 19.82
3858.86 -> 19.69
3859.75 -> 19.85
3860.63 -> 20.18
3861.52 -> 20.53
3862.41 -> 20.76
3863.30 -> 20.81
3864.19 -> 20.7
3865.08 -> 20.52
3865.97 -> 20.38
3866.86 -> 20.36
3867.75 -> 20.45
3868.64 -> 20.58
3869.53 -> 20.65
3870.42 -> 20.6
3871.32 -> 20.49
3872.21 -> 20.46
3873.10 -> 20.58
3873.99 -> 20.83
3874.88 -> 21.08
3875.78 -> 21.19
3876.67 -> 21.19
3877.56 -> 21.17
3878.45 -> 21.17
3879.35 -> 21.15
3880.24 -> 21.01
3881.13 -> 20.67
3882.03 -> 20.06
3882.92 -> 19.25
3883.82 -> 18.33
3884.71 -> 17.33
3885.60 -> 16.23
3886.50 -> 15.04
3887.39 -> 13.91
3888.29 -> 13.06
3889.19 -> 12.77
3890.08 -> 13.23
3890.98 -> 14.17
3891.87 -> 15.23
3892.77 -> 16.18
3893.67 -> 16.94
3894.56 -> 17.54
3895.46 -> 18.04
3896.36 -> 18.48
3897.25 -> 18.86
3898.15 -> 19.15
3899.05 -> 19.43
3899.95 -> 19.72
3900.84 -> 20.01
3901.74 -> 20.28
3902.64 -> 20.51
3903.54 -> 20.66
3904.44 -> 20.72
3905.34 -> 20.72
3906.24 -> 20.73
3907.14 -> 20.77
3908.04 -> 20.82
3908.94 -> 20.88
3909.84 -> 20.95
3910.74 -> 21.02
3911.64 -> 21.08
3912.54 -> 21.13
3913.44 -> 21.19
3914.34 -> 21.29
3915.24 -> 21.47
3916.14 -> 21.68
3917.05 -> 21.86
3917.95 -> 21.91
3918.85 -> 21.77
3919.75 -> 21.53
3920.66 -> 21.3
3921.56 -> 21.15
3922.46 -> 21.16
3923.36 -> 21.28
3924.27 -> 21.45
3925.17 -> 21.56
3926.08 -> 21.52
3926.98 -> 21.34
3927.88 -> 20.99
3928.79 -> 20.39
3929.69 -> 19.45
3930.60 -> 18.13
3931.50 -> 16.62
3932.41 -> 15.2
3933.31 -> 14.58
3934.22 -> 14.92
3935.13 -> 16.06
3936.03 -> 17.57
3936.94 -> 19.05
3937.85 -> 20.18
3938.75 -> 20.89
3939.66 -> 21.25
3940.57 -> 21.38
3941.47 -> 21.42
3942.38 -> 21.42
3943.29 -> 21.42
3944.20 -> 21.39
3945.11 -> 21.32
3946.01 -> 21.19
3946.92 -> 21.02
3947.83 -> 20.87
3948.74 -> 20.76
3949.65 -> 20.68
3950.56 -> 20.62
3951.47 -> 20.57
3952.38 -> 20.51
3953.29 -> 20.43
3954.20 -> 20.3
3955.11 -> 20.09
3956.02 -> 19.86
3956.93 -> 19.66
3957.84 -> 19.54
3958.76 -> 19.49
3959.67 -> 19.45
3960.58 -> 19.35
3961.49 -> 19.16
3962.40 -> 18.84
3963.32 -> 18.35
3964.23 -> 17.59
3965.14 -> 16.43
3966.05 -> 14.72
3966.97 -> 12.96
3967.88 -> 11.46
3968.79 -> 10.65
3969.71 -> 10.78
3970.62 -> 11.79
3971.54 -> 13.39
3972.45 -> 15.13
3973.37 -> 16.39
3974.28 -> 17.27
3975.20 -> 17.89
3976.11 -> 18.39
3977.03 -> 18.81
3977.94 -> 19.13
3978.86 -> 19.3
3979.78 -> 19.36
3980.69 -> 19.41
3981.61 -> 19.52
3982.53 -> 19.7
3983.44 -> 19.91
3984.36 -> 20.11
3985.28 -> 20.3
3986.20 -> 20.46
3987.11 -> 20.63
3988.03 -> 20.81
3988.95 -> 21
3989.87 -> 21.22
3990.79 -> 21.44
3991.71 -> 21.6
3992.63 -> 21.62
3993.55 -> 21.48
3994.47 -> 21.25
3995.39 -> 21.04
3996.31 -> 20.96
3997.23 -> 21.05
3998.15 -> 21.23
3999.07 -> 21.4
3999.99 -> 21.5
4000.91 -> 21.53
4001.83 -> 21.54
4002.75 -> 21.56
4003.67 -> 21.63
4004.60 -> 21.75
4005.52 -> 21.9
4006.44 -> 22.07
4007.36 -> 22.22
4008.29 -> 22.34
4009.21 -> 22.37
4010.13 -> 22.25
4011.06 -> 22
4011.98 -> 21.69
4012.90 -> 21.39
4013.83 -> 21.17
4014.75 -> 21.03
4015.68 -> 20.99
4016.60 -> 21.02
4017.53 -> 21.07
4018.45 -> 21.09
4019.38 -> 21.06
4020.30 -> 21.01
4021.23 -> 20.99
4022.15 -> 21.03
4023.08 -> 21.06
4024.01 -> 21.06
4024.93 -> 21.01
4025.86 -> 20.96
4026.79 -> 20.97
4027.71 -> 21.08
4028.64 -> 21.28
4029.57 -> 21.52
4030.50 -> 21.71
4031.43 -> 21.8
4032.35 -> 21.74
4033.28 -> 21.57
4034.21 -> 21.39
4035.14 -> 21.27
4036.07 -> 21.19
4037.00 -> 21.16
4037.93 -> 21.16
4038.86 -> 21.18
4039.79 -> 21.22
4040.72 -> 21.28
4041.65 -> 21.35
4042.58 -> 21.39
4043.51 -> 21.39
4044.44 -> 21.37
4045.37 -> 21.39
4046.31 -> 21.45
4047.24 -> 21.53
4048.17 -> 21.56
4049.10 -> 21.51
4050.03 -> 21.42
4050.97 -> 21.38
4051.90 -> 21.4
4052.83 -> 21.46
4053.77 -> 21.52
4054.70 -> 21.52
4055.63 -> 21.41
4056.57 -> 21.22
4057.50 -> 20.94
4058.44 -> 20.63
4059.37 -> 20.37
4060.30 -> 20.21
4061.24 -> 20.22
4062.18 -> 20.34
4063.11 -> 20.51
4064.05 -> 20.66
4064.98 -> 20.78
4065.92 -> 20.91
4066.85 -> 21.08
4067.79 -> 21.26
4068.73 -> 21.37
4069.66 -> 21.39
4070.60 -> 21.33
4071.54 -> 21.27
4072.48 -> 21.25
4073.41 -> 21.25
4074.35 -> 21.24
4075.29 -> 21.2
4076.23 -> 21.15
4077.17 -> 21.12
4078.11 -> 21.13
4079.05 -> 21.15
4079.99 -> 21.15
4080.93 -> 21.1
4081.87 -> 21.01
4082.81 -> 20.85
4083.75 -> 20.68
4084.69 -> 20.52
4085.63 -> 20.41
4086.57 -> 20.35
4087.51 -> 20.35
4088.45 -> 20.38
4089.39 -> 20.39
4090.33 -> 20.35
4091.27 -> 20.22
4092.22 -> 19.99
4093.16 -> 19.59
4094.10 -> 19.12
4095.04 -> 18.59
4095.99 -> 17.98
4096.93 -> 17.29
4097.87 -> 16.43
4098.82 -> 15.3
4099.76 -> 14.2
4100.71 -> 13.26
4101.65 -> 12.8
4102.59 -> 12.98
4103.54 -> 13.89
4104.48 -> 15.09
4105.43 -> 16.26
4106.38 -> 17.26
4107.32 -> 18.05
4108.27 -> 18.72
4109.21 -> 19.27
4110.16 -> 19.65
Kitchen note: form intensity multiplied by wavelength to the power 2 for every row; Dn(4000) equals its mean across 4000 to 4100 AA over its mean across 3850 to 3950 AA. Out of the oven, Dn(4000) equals 1.1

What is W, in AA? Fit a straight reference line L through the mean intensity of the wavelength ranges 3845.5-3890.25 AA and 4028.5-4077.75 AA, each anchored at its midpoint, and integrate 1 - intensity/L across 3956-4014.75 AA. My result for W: 3.73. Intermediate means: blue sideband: 19.8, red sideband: 21.2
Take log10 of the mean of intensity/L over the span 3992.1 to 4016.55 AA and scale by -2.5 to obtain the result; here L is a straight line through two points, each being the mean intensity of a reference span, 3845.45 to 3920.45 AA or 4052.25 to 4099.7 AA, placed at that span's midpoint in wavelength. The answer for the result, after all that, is -0.07 mag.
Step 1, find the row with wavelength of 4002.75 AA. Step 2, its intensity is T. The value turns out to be 21.56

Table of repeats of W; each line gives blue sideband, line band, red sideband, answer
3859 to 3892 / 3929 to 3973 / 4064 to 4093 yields 3.3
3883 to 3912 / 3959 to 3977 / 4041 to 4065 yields 3.3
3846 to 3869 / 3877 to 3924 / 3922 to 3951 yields 2.0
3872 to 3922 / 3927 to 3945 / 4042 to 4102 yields 0.4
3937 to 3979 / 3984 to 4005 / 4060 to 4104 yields -2.6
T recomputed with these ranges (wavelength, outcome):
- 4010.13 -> 22.25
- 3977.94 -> 19.13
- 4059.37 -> 20.37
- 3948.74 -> 20.76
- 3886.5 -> 15.04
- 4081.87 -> 21.01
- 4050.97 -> 21.38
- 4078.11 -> 21.13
